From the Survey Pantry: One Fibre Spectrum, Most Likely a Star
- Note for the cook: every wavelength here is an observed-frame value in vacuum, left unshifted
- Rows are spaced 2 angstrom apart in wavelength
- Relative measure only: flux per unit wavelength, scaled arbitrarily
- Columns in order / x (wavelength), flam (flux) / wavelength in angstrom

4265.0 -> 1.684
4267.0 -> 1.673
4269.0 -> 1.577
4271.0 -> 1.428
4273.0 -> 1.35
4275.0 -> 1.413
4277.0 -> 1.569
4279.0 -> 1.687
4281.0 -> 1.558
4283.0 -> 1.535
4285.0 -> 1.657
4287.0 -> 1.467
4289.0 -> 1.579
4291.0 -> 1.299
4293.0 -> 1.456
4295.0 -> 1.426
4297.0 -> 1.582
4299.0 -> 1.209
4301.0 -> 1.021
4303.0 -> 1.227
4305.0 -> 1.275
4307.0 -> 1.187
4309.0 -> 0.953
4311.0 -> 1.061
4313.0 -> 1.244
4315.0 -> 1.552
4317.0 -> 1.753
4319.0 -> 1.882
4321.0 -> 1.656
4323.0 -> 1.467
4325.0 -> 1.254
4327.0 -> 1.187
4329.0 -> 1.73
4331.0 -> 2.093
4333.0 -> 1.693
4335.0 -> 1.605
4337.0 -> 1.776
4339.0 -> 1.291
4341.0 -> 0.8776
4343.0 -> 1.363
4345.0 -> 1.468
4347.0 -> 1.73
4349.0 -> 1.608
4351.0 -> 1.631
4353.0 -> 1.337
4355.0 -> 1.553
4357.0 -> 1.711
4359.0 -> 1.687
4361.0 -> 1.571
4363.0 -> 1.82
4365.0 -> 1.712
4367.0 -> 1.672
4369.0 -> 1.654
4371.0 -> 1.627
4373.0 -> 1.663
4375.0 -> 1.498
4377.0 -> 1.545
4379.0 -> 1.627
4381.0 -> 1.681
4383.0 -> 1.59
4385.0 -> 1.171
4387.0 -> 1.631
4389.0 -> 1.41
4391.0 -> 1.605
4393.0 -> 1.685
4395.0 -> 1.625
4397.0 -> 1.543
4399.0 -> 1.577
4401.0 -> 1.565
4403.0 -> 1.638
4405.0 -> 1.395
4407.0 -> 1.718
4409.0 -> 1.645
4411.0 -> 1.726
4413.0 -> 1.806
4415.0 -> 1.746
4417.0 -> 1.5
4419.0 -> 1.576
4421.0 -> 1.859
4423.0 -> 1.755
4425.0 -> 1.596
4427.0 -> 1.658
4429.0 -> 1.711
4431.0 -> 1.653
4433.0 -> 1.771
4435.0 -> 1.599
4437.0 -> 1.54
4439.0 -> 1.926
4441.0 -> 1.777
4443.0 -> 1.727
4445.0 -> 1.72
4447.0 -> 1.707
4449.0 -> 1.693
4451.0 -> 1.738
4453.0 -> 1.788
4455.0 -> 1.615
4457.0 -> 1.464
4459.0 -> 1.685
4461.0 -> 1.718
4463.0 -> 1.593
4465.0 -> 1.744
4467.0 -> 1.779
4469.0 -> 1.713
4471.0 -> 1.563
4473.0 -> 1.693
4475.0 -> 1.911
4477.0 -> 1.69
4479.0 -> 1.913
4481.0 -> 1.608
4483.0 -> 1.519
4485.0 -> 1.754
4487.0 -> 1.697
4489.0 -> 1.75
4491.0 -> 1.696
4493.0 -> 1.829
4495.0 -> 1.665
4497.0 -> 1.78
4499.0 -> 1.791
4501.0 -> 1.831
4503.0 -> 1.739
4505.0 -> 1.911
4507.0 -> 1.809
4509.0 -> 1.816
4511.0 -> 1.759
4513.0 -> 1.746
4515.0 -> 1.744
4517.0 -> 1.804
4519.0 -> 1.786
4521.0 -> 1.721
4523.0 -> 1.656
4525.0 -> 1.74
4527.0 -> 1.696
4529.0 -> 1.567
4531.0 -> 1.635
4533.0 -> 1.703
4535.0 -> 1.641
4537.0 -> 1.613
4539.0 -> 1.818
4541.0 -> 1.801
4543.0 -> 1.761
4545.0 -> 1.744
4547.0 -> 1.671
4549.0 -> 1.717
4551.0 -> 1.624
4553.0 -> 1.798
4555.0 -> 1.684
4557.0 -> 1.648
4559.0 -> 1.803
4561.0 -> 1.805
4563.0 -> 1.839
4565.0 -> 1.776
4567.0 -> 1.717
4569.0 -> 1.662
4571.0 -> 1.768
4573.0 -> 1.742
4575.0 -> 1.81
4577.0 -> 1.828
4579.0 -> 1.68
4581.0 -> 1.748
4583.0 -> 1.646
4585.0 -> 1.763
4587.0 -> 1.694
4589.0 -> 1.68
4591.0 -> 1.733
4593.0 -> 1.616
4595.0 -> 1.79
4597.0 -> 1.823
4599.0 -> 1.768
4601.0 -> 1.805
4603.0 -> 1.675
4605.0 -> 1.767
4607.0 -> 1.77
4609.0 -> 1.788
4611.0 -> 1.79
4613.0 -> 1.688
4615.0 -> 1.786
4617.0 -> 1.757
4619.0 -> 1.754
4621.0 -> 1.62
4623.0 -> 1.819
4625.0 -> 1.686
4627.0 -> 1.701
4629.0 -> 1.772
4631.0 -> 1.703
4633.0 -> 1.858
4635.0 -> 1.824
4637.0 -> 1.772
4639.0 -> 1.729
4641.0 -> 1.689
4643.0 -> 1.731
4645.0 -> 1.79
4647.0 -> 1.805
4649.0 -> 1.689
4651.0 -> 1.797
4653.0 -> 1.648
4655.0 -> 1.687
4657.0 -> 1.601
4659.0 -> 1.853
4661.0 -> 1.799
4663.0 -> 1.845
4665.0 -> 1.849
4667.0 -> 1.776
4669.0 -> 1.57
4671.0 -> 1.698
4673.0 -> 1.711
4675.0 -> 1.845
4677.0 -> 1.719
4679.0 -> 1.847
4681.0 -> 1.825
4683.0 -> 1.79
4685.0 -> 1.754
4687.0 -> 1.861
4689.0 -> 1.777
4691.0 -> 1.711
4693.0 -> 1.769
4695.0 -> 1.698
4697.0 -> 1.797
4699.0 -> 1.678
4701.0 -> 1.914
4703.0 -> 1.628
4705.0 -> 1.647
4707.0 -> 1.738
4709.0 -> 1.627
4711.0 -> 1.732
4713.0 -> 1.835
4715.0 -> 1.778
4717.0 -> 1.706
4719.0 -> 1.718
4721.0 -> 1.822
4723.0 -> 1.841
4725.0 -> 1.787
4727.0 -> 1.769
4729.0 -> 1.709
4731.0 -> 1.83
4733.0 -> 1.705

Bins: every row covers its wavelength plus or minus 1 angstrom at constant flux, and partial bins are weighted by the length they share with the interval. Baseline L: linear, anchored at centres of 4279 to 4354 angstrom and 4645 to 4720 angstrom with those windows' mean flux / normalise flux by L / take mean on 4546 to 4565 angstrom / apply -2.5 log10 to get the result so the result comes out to -0.06 mag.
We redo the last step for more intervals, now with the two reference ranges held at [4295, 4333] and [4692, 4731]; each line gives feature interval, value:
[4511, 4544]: -0.08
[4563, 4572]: -0.07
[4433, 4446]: -0.13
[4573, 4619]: -0.06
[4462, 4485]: -0.10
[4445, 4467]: -0.10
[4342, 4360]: -0.09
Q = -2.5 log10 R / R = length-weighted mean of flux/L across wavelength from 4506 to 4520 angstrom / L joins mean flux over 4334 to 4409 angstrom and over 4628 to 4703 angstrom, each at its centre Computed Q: -0.08 mag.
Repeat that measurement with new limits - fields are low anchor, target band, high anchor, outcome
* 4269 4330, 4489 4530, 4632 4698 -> -0.09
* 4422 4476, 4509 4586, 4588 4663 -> 0.00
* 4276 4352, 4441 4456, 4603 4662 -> -0.09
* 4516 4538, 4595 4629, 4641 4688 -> -0.01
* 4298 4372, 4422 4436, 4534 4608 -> -0.06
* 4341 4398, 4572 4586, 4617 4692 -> -0.02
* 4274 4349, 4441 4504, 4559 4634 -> -0.06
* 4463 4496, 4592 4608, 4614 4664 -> -0.01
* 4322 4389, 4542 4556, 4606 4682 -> -0.02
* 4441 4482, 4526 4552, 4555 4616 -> 0.02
